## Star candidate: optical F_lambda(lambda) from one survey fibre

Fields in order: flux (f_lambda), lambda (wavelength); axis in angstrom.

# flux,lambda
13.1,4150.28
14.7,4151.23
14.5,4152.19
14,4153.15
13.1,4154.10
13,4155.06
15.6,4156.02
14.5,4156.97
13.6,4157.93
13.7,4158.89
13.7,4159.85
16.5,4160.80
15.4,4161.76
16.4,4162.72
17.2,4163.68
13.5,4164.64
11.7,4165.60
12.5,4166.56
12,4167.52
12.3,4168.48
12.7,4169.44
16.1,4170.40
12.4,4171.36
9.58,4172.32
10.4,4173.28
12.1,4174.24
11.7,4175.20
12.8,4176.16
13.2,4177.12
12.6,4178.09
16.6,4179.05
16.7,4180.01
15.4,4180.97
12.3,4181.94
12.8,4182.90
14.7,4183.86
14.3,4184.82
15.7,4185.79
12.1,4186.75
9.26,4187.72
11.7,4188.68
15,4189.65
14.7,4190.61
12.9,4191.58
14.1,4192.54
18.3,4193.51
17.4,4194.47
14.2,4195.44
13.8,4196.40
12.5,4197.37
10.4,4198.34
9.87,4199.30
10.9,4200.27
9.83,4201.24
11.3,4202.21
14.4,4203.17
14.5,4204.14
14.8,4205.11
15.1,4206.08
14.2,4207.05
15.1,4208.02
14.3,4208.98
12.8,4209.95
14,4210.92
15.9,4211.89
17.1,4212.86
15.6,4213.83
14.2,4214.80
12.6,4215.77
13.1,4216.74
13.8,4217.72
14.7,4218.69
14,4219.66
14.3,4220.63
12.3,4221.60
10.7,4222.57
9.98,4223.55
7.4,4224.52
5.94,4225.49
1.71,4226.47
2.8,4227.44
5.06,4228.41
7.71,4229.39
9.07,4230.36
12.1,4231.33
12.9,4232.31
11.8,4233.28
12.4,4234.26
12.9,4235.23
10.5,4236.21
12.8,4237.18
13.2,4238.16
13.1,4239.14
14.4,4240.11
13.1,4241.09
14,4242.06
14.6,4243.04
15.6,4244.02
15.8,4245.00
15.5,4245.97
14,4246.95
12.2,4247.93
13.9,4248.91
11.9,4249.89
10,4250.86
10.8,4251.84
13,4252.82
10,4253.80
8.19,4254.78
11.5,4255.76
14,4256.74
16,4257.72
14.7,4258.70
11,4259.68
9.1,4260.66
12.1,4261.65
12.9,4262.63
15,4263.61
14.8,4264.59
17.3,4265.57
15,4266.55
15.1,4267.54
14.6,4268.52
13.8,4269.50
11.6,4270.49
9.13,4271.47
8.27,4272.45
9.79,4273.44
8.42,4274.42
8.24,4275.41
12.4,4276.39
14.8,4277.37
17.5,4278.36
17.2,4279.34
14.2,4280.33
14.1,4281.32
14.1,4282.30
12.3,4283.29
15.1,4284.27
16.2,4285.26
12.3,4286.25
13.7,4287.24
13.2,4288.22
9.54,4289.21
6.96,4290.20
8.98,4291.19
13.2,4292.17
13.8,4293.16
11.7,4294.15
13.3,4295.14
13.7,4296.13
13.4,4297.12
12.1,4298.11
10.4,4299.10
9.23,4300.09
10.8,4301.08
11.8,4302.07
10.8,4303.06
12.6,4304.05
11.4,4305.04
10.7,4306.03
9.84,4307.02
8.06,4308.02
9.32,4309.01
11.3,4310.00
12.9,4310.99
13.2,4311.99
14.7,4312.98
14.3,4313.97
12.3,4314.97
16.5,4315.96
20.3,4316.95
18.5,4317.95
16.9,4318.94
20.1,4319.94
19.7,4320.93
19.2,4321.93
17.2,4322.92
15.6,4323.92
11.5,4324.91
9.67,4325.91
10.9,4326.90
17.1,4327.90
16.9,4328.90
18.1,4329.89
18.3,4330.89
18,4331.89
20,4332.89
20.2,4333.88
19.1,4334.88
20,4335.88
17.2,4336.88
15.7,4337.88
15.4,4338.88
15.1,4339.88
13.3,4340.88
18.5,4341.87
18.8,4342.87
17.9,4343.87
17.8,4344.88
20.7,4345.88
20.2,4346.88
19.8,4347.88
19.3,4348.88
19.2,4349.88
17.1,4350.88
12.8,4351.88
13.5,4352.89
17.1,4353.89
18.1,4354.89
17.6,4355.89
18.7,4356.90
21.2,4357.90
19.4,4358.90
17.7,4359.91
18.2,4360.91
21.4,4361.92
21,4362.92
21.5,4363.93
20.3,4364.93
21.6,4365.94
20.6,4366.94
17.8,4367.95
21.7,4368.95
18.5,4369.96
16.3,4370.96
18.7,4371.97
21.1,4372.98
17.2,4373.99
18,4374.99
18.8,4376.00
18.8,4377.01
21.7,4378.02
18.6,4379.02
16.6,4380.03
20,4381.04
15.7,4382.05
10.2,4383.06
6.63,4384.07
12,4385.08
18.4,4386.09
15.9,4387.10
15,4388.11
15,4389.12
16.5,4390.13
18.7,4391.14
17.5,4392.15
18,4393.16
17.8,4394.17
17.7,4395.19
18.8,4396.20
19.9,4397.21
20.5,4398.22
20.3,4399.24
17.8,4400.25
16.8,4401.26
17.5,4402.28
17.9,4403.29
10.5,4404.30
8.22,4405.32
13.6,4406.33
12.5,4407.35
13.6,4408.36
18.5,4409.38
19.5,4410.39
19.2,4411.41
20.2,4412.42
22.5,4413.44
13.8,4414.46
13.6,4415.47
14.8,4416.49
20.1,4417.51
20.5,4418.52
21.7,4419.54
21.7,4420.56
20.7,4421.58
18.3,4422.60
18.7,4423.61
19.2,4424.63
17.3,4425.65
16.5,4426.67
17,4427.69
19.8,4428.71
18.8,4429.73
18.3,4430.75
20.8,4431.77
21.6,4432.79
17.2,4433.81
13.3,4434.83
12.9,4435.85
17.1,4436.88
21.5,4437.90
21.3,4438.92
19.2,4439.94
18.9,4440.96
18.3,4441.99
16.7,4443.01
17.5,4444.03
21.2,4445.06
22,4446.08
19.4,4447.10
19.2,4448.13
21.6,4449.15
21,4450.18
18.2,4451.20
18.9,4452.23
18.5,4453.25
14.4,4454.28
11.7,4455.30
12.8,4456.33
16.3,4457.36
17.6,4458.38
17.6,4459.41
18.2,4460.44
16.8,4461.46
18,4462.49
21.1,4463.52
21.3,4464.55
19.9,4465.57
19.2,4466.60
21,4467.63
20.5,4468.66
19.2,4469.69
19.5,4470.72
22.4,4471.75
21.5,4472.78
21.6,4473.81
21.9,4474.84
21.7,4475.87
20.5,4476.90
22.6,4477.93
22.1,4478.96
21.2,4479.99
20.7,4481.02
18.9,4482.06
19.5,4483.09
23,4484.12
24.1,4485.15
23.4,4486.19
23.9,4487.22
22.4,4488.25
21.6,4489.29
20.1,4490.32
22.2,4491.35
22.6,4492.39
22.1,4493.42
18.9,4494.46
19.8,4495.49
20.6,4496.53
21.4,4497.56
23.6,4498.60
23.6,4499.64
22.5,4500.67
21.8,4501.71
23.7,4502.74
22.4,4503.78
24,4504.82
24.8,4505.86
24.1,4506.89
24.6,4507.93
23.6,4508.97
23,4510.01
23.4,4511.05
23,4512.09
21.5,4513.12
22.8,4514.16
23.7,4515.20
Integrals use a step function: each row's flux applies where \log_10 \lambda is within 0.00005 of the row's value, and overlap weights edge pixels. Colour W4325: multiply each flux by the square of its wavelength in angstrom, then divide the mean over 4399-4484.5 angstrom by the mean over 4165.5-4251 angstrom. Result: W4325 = 1.6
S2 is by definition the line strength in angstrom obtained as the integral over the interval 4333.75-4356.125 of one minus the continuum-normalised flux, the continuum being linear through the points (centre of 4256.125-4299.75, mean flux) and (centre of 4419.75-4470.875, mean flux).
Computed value -3.6 angstrom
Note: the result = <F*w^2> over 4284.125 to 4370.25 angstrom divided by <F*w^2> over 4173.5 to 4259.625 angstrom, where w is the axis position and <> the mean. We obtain 1.3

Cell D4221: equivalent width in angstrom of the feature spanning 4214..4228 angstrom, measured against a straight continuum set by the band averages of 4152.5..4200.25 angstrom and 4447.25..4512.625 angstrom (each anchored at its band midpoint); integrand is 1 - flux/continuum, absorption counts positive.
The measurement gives 3.8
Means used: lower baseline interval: 13.6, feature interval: 10.6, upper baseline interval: 20.8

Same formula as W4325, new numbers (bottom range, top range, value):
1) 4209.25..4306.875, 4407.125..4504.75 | 1.75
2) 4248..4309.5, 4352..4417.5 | 1.50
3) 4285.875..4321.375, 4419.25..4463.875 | 1.52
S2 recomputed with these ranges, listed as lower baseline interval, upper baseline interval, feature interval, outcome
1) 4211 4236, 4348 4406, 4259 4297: 2.0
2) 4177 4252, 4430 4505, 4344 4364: -2.1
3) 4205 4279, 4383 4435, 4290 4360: -2.2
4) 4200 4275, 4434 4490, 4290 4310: 4.4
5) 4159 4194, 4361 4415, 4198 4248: 7.5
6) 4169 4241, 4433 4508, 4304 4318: 2.5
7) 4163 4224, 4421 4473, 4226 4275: 8.9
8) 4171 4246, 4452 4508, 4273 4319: 7.9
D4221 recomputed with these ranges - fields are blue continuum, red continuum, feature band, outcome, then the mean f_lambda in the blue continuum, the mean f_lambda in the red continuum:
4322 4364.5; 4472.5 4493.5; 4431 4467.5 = 4.3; 17.6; 21.8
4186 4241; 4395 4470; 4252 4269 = 0.6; 12.4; 18.1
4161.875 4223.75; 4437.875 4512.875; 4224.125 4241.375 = 5.5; 13.5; 20.7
